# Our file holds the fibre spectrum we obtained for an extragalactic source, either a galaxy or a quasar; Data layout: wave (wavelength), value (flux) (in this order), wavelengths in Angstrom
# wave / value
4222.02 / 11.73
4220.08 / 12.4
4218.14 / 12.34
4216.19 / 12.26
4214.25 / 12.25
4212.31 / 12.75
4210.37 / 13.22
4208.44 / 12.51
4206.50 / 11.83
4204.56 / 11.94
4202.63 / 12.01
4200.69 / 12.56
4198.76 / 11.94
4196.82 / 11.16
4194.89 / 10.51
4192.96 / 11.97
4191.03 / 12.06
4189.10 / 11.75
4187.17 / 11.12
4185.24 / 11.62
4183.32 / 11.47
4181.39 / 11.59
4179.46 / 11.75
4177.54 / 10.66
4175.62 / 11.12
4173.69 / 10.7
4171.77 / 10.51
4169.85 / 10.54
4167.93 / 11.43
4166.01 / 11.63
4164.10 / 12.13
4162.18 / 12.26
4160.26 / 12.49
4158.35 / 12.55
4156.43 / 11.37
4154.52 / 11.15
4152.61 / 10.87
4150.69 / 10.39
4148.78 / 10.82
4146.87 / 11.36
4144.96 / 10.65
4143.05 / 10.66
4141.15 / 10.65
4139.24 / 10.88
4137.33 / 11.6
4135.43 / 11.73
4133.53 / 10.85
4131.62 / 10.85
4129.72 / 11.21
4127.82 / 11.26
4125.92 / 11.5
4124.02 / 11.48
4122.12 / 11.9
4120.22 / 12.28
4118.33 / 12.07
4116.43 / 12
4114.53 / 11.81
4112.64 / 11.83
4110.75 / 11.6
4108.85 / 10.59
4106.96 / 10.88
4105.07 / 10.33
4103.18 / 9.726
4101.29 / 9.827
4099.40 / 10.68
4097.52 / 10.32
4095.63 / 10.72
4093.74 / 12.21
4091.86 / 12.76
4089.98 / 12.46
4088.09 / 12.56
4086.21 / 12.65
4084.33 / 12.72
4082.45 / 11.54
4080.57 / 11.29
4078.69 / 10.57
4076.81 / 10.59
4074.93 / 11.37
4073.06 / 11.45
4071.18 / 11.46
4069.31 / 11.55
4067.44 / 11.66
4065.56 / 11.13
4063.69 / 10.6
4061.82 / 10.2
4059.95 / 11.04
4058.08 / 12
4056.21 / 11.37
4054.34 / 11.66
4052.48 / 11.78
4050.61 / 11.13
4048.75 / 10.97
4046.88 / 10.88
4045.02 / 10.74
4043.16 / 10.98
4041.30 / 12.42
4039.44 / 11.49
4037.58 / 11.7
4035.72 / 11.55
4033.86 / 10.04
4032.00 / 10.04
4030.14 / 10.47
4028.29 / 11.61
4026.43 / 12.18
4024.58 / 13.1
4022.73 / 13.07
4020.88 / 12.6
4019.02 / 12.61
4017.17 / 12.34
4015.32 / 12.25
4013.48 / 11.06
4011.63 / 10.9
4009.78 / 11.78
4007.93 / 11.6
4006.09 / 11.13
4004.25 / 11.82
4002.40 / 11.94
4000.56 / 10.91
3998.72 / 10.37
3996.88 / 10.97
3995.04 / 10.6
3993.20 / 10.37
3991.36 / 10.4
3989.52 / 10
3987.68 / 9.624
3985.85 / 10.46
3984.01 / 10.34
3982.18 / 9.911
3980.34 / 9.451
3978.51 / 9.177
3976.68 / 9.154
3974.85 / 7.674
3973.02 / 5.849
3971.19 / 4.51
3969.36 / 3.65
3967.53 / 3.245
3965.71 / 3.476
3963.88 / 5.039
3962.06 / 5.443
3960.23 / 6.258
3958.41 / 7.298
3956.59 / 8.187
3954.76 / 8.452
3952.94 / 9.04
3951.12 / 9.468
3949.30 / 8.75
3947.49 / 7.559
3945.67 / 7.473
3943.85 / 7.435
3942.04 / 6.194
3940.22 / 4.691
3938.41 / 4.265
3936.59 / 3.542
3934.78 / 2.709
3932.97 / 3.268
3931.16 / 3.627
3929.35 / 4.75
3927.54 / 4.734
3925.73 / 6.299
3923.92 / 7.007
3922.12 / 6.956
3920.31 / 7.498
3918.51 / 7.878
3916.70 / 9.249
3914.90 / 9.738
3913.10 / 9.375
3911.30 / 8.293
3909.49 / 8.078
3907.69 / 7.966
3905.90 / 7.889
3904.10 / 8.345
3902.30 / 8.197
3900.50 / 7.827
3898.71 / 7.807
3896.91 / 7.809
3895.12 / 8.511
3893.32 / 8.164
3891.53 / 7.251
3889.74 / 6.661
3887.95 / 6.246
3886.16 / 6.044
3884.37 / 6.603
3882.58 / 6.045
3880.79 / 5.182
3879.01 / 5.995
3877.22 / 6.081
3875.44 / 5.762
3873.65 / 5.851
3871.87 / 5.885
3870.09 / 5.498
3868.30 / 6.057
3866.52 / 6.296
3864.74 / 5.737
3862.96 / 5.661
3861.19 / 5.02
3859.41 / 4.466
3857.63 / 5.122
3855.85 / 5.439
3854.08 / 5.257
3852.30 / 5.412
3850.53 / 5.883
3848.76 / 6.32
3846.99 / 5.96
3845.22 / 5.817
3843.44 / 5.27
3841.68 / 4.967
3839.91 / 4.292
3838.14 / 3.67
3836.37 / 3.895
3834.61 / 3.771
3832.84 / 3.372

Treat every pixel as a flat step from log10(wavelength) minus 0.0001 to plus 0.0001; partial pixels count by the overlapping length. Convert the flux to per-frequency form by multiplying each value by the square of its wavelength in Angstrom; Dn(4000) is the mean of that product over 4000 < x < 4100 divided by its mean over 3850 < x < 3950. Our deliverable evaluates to 1.92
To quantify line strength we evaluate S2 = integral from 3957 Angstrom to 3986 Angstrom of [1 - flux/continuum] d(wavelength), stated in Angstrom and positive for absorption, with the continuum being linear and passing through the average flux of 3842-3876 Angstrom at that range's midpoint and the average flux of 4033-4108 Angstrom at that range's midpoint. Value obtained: 6.0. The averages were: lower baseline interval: 5.6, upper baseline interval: 11.3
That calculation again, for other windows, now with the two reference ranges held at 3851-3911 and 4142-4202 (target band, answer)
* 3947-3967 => 1.7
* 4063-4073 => -1.7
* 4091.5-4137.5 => -3.7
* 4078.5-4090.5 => -2.6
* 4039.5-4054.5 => -3.3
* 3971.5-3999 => -4.1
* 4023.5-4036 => -3.2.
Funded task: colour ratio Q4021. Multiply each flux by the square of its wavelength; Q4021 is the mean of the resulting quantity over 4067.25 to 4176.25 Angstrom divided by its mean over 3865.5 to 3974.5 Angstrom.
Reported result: 1.9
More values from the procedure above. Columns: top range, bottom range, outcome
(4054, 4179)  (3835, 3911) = 2.06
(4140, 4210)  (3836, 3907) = 2.17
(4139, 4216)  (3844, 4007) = 1.82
